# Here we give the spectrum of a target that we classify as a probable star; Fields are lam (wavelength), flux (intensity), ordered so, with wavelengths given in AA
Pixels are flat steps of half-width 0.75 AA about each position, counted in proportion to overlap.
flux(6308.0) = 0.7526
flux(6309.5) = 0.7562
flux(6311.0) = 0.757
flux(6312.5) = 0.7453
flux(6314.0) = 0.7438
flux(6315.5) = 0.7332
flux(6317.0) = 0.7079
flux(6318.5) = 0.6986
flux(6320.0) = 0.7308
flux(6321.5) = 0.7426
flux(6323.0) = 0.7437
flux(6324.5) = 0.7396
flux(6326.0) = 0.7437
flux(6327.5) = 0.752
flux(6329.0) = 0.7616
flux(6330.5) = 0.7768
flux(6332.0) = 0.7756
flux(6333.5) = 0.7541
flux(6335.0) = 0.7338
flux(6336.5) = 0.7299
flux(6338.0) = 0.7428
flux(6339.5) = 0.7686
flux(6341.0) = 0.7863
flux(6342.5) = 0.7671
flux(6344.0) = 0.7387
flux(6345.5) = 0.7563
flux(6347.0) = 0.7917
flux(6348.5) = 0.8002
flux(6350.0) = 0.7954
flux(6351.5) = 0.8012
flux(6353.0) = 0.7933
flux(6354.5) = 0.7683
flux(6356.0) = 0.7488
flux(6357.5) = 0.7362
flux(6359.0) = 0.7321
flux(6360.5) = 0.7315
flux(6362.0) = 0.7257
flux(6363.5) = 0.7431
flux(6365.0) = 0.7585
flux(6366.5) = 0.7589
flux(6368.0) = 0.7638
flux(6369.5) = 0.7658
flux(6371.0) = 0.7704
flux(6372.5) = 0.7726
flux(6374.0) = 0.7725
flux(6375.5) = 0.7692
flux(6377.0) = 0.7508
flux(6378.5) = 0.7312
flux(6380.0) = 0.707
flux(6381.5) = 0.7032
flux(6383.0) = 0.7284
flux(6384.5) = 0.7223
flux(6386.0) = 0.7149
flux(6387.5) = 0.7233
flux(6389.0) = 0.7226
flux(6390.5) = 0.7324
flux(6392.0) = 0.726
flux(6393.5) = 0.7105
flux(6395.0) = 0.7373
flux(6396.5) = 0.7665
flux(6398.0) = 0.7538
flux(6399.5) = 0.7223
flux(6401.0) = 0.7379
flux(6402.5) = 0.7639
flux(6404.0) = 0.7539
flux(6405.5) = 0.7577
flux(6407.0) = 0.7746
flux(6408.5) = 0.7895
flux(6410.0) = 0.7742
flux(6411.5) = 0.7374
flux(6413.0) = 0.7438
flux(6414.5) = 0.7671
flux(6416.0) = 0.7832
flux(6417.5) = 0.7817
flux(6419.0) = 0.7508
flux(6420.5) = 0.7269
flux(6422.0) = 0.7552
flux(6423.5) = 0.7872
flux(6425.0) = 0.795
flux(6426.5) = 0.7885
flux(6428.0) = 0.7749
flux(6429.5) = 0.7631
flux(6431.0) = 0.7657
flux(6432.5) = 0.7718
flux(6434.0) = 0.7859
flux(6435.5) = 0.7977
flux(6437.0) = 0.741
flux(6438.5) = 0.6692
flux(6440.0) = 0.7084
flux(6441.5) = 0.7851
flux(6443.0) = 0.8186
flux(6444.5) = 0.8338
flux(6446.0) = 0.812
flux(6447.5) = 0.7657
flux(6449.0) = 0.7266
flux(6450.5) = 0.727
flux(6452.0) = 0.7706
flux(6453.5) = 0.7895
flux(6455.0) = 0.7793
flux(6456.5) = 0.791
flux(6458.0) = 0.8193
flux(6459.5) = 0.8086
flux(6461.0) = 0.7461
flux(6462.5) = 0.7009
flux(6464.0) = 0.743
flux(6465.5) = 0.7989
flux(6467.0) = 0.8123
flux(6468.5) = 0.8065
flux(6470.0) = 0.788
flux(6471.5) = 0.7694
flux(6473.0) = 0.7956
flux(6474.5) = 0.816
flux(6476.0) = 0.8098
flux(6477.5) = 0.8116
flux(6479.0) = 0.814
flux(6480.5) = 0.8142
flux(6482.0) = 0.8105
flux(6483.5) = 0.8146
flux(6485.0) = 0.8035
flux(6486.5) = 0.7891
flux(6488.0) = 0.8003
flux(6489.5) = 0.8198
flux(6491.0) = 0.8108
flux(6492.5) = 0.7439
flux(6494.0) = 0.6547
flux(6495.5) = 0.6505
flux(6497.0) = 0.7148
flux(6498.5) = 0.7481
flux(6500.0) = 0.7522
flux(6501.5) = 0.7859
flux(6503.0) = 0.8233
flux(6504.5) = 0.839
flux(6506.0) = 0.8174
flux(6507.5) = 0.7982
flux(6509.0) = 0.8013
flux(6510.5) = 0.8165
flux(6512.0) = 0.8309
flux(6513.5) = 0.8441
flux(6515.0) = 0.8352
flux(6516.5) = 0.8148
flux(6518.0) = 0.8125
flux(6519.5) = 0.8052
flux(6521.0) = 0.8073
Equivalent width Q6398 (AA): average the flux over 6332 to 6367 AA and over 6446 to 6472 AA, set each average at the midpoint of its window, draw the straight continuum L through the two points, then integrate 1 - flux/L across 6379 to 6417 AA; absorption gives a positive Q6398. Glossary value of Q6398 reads 1.2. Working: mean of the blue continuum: 0.76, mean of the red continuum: 0.774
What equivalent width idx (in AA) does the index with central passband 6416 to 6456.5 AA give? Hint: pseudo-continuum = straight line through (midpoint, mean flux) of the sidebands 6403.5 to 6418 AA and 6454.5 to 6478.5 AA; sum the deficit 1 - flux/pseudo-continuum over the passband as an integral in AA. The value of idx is 0.4 AA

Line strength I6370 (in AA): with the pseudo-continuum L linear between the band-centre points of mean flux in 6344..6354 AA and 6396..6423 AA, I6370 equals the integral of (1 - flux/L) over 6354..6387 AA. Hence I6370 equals 1.3 AA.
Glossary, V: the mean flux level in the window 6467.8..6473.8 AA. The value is 0.79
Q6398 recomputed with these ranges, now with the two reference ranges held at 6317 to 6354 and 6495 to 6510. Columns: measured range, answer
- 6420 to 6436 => -0.13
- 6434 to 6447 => -0.04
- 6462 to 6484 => -0.62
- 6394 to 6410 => 0.20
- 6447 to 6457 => 0.09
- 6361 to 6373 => 0.08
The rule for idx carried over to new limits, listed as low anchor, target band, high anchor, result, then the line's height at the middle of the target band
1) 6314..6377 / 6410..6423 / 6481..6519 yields 0.23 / 0.771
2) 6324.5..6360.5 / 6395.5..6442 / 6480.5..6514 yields 0.80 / 0.773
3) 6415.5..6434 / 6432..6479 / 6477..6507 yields -0.16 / 0.775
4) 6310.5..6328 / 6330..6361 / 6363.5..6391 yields -1.02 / 0.739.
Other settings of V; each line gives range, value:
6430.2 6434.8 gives 0.775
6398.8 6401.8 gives 0.731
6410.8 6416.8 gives 0.758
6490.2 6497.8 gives 0.716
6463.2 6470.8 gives 0.789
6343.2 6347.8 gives 0.763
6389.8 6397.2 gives 0.734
